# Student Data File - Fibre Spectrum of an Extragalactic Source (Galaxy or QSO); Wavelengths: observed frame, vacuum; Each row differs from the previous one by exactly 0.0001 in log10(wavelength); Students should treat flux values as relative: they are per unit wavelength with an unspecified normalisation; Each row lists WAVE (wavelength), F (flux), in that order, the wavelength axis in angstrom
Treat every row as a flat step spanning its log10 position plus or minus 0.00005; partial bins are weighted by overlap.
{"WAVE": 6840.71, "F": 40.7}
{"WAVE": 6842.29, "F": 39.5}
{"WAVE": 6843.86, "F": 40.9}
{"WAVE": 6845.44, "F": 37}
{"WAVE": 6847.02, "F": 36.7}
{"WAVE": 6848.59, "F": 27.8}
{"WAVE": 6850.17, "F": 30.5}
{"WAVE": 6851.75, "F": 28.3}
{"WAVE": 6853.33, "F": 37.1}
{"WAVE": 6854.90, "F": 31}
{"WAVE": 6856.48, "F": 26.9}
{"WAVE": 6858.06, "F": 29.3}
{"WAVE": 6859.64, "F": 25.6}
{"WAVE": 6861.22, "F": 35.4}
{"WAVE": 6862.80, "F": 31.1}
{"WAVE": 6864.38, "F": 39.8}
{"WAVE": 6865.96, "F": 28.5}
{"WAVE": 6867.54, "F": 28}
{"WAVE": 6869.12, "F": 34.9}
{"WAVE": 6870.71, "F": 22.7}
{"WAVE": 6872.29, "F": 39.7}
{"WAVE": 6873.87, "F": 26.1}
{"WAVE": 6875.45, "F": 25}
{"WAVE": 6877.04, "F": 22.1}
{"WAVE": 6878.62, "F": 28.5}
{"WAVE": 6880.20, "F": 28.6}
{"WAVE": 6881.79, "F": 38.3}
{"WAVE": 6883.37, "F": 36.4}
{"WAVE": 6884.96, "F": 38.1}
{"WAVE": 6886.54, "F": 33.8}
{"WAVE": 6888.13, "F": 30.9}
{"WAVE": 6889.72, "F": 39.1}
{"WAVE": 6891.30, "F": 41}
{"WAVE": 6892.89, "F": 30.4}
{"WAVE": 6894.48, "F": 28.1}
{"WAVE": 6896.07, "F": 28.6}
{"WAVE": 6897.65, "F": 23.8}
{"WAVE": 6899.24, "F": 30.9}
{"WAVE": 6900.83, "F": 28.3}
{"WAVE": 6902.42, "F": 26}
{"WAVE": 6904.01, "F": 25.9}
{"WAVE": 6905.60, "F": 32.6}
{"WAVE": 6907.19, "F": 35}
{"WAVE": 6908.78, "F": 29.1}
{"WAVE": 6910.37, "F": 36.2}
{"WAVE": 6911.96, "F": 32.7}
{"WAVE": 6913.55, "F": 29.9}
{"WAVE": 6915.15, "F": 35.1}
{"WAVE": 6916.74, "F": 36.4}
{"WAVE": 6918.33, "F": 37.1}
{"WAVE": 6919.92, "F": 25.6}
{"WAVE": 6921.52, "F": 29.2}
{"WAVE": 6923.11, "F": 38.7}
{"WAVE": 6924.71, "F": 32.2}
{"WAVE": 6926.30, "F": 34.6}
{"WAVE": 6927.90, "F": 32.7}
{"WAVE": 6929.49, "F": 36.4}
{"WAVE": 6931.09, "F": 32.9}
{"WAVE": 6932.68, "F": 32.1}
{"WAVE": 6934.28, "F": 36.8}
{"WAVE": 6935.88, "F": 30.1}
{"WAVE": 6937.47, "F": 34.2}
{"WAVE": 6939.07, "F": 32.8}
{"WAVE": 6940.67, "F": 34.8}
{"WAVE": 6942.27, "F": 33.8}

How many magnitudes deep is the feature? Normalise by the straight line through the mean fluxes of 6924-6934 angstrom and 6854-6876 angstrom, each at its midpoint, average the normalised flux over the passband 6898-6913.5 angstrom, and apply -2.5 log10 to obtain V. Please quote 0.07 mag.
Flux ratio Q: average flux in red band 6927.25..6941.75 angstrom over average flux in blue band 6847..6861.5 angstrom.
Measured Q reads 1.11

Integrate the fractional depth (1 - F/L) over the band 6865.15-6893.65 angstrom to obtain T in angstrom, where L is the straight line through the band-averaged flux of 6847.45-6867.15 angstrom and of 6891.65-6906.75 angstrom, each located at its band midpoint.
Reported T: -1.9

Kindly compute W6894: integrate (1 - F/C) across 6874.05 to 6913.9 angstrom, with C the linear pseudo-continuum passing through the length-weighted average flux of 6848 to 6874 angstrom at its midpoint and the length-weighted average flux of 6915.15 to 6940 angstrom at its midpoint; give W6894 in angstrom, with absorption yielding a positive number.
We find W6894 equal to 1.3 angstrom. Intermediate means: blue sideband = 30.9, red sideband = 33.5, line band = 31.1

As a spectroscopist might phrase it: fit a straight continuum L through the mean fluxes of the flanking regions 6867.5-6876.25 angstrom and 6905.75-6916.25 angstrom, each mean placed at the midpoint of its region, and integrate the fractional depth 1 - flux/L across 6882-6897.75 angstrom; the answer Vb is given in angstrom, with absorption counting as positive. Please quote -1.3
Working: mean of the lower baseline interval 29.5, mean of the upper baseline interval 33.1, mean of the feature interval 33.6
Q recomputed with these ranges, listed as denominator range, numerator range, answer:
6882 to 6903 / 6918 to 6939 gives 1.03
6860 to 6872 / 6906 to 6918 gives 1.06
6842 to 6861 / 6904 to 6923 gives 1.00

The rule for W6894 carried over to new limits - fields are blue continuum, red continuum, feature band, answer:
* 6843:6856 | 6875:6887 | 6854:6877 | 1.7 angstrom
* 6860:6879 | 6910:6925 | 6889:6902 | 0.3 angstrom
